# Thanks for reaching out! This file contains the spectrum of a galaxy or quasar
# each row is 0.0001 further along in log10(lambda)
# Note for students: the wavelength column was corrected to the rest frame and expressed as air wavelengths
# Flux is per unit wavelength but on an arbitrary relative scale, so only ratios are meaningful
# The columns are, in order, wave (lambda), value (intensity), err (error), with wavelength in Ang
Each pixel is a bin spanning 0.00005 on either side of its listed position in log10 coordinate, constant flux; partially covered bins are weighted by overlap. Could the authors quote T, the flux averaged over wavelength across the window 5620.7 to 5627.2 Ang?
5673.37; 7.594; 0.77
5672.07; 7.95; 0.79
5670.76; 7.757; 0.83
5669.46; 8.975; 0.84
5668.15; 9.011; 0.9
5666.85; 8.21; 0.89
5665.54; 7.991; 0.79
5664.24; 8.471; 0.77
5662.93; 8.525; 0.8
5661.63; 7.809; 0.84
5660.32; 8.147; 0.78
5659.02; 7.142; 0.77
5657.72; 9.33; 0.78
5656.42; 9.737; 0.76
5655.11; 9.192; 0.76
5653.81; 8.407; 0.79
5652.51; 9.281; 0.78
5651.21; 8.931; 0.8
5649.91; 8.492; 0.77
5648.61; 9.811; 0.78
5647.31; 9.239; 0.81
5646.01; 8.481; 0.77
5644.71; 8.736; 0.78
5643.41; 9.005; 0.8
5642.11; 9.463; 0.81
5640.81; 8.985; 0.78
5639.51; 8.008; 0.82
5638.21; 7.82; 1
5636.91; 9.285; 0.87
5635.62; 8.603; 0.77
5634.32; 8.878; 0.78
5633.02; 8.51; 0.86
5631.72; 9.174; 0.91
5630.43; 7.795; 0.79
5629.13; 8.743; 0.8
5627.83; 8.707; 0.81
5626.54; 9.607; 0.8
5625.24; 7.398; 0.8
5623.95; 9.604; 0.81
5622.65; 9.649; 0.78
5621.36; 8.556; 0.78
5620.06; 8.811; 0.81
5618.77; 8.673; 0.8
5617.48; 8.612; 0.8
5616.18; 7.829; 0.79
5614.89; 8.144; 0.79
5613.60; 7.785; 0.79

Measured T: 8.96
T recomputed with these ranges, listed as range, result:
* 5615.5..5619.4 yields 8.37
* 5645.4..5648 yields 8.88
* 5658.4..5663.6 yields 7.9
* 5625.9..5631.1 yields 8.72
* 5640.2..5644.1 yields 9.14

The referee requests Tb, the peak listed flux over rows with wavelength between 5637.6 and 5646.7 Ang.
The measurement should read 9.463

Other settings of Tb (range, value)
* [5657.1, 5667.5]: 9.33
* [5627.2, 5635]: 9.174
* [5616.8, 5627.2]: 9.649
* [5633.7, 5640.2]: 9.285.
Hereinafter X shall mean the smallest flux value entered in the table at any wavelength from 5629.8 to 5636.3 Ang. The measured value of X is 7.795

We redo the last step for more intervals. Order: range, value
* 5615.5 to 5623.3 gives 7.829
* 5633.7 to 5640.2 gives 7.82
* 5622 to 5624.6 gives 9.604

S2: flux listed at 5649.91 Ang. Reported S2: 8.492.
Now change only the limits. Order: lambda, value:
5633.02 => 8.51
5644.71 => 8.736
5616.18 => 7.829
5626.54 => 9.607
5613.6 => 7.785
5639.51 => 8.008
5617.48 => 8.612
